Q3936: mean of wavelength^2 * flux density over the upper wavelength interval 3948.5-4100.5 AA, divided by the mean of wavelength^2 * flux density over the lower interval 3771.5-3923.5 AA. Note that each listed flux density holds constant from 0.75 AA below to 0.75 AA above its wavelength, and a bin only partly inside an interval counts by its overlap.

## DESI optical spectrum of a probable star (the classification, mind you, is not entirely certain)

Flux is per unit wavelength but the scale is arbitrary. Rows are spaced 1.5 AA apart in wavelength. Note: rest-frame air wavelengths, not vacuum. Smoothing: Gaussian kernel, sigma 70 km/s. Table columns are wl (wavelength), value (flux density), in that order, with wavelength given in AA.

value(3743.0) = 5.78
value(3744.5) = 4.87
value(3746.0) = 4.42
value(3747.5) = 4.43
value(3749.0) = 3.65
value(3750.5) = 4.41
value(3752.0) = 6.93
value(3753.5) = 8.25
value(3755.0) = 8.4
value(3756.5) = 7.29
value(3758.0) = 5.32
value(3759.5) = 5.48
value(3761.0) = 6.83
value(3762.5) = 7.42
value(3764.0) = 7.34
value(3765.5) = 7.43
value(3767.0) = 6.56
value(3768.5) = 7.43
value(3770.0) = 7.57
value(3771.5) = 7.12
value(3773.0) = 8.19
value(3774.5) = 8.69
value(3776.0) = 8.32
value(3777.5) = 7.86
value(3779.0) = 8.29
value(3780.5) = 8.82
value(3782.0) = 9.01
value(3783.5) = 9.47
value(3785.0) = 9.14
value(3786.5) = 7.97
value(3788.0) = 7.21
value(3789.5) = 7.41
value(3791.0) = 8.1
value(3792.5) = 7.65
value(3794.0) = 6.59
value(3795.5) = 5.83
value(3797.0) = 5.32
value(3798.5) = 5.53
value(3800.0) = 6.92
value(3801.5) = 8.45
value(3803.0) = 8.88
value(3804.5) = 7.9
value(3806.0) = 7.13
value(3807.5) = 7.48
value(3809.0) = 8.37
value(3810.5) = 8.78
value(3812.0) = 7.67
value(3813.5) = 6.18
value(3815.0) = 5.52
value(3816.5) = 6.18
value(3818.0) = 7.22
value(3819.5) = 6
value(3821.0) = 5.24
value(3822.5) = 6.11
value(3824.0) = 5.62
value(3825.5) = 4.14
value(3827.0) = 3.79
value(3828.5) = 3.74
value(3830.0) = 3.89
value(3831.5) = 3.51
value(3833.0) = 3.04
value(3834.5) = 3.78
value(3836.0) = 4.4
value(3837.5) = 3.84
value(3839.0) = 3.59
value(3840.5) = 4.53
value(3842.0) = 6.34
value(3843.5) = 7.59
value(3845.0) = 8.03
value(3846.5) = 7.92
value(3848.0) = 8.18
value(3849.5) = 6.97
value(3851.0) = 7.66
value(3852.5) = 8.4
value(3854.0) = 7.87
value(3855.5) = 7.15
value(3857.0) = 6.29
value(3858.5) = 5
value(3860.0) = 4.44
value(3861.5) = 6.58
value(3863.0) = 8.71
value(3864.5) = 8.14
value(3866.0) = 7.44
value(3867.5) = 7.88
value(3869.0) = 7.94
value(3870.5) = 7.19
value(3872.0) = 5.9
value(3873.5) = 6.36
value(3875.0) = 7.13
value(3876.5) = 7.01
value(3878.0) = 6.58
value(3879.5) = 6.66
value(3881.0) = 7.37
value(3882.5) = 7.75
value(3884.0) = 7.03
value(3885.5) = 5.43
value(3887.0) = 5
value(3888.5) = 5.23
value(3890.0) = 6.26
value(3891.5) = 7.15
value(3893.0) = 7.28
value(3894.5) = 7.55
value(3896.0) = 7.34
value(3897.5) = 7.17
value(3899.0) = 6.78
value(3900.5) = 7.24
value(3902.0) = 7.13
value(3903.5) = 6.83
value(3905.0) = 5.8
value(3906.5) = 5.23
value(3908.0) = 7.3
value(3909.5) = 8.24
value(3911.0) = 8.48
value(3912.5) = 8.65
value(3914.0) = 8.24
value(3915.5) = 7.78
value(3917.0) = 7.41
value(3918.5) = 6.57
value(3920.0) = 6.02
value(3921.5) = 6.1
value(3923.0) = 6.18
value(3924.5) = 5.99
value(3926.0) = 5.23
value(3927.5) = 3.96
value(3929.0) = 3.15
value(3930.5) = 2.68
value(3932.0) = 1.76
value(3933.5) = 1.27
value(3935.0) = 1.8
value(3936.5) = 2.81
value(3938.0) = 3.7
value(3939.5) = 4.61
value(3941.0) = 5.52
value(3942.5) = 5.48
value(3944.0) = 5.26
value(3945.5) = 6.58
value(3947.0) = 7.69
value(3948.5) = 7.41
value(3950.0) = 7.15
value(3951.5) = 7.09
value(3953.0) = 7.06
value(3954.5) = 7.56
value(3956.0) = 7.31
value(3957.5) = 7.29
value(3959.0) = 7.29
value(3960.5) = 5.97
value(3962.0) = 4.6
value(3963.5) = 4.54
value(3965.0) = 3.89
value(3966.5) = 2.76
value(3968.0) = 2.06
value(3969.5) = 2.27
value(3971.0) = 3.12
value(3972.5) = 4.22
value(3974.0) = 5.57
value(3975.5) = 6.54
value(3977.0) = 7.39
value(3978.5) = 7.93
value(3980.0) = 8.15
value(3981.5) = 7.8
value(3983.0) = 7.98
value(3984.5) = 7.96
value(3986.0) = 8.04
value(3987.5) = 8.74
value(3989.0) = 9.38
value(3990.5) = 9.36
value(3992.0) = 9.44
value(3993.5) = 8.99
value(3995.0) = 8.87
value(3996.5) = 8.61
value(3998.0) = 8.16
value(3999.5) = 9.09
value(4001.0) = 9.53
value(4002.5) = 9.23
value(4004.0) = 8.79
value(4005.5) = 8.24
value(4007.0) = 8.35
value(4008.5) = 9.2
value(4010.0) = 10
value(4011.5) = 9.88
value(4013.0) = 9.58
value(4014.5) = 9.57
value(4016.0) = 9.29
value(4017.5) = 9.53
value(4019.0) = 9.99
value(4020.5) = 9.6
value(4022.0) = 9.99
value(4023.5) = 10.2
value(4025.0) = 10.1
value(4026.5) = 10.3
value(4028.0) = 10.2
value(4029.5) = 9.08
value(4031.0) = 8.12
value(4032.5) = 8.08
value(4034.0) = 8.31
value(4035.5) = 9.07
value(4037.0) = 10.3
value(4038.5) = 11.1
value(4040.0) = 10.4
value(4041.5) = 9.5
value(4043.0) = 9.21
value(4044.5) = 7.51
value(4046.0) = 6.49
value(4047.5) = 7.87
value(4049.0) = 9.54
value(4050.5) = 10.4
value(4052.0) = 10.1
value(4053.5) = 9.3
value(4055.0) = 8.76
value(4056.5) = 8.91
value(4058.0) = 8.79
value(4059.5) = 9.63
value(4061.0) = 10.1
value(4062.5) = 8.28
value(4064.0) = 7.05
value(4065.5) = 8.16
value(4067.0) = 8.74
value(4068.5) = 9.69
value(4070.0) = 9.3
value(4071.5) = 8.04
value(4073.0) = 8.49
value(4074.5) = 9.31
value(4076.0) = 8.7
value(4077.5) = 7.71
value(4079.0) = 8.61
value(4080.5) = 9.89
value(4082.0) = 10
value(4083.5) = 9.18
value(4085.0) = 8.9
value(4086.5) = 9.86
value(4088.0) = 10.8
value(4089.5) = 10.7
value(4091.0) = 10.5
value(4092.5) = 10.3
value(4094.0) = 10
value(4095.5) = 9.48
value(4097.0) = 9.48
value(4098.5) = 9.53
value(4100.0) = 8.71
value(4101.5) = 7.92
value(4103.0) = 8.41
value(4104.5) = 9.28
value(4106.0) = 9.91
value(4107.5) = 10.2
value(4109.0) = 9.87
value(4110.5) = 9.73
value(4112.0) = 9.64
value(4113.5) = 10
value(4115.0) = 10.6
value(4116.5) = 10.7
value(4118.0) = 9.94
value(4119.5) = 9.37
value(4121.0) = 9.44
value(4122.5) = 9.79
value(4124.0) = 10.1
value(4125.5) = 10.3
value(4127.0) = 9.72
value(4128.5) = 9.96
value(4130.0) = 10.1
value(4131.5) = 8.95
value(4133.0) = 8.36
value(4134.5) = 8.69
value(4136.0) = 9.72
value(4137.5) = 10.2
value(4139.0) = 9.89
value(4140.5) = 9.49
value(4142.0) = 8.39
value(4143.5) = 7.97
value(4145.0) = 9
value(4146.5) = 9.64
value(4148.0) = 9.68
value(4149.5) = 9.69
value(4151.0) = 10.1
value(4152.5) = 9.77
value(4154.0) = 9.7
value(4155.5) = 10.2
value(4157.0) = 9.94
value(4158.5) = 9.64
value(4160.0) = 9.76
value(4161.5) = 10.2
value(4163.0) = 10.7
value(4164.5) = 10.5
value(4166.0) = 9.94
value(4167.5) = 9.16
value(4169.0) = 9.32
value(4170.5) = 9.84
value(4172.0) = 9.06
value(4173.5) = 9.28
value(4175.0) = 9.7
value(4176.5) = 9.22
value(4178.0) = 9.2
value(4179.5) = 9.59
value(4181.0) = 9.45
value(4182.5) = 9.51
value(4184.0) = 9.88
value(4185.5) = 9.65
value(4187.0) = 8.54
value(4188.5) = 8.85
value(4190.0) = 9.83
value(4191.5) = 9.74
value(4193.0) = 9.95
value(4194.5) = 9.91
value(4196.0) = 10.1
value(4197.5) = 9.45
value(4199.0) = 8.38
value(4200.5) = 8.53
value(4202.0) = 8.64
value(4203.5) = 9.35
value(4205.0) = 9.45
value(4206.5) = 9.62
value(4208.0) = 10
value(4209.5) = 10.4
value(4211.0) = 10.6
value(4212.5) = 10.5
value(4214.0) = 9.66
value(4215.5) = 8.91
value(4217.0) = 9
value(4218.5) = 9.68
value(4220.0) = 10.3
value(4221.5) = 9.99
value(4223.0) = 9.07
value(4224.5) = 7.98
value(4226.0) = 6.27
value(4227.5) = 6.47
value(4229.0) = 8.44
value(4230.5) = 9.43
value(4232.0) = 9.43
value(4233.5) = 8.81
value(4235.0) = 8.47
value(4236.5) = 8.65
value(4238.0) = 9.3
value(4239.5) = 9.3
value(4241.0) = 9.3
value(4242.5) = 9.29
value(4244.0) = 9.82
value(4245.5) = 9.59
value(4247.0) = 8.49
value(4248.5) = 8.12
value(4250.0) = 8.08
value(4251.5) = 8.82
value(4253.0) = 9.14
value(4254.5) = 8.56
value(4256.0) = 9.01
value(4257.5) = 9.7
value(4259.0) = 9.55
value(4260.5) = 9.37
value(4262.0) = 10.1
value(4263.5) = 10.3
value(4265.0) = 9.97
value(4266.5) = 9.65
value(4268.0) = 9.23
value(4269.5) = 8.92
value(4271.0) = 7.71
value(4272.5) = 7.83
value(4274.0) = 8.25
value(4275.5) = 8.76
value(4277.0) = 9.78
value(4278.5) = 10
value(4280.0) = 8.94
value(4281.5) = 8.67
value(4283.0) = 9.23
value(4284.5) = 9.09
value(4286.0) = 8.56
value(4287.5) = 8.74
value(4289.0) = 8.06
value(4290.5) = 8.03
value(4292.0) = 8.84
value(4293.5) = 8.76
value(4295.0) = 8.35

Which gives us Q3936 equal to 1.36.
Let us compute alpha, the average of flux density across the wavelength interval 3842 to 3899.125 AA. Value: 7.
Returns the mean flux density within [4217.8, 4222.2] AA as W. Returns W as 9.99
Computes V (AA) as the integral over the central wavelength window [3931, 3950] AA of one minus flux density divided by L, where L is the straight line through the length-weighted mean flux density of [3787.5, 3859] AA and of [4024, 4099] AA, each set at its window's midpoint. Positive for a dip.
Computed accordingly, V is 7.8 AA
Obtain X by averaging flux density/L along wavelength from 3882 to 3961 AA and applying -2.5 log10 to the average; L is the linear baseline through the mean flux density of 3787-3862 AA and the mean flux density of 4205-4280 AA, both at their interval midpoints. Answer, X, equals 0.13 mag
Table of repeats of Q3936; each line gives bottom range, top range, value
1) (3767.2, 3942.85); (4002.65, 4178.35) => 1.64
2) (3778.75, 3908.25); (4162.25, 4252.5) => 1.67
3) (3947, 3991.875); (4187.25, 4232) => 1.60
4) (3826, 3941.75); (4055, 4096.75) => 1.68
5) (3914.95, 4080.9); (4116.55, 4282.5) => 1.35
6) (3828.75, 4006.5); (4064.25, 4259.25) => 1.64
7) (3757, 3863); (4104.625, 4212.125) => 1.71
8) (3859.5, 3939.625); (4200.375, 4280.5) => 1.74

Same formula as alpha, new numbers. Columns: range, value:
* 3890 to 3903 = 7.14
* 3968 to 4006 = 7.62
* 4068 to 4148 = 9.48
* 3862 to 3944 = 6.2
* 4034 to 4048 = 9.03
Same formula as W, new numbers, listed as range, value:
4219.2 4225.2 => 9.35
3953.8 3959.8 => 7.35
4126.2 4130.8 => 9.92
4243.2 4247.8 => 9.29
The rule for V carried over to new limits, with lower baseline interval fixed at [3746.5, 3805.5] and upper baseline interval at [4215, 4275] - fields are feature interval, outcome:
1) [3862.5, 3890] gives 2.60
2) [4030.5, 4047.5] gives -1.40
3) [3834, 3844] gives 3.55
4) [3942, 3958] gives 1.97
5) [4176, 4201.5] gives -1.87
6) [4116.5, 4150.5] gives -3.79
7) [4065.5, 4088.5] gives -2.07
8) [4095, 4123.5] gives -3.77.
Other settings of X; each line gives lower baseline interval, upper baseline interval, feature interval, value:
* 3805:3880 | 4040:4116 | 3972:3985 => 0.131 mag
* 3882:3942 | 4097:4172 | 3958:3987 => 0.206 mag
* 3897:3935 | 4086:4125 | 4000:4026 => -0.195 mag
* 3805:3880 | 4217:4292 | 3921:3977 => 0.367 mag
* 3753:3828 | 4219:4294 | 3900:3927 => 0.113 mag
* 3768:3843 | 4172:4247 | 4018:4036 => -0.170 mag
